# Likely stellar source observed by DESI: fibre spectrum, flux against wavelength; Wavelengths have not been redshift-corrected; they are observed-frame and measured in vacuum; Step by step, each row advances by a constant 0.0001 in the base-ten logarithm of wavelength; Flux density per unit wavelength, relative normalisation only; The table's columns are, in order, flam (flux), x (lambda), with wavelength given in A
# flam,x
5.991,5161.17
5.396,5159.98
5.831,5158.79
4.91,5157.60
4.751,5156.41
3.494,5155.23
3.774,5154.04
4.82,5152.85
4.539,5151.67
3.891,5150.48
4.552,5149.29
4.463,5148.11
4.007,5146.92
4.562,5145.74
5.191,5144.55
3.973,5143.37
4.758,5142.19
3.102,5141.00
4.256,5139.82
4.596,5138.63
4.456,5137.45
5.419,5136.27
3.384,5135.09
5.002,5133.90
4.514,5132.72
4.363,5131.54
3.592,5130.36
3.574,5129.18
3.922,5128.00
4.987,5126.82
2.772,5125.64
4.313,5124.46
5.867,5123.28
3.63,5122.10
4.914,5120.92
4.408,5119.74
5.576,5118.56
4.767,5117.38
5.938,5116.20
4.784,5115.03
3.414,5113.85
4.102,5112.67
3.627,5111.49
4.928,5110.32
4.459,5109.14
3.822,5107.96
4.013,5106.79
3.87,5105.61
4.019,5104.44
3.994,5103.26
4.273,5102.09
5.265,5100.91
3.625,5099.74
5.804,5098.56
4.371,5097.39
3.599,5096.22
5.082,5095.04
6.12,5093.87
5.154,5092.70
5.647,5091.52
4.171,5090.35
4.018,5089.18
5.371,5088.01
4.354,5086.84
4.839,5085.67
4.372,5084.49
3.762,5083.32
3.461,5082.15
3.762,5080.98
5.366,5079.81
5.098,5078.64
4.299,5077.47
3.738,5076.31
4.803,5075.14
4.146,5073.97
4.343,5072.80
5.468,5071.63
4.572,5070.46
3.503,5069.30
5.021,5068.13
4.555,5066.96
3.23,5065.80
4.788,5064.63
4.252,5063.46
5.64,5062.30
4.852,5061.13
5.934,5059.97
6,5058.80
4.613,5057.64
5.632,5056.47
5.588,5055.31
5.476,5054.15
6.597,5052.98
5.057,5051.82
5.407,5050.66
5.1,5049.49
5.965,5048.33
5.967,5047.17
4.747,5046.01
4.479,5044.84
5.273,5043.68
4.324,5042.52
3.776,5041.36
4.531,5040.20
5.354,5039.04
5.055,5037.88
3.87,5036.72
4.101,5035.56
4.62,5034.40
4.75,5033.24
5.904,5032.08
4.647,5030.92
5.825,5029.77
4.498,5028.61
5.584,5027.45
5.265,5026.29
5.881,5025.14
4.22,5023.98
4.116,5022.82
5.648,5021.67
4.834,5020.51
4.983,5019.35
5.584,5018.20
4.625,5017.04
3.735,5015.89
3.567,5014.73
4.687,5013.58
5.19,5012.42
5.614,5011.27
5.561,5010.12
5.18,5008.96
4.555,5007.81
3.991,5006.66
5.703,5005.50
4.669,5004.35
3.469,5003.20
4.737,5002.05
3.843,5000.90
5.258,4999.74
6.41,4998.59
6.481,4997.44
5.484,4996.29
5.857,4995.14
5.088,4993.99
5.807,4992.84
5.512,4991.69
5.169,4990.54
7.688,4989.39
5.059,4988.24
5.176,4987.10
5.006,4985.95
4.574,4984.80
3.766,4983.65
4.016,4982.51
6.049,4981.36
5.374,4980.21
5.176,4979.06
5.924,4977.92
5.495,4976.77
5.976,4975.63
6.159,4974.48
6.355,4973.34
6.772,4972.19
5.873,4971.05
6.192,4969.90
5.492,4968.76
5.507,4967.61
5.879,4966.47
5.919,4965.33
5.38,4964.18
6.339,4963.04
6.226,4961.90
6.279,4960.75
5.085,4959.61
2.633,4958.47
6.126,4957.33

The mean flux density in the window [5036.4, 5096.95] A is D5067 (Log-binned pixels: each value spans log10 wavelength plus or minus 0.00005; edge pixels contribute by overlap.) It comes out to 4.81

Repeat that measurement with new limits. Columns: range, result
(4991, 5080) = 4.96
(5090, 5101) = 4.88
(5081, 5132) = 4.43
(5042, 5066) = 5.22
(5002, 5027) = 4.82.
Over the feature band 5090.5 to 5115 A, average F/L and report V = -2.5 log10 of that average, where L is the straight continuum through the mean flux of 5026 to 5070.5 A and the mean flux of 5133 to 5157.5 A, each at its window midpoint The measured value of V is 0.043 mag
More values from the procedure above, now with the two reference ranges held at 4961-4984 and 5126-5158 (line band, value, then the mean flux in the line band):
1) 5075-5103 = 0.04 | 4.59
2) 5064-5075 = 0.12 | 4.42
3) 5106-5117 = 0.05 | 4.34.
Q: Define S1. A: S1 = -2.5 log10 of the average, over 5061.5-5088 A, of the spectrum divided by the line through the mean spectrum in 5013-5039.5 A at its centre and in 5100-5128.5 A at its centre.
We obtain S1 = 0.04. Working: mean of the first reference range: 4.84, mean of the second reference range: 4.4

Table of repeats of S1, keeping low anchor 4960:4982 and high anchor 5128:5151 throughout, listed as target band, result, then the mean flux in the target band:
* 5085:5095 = -0.045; 4.96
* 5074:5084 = 0.140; 4.28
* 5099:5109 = 0.119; 4.15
